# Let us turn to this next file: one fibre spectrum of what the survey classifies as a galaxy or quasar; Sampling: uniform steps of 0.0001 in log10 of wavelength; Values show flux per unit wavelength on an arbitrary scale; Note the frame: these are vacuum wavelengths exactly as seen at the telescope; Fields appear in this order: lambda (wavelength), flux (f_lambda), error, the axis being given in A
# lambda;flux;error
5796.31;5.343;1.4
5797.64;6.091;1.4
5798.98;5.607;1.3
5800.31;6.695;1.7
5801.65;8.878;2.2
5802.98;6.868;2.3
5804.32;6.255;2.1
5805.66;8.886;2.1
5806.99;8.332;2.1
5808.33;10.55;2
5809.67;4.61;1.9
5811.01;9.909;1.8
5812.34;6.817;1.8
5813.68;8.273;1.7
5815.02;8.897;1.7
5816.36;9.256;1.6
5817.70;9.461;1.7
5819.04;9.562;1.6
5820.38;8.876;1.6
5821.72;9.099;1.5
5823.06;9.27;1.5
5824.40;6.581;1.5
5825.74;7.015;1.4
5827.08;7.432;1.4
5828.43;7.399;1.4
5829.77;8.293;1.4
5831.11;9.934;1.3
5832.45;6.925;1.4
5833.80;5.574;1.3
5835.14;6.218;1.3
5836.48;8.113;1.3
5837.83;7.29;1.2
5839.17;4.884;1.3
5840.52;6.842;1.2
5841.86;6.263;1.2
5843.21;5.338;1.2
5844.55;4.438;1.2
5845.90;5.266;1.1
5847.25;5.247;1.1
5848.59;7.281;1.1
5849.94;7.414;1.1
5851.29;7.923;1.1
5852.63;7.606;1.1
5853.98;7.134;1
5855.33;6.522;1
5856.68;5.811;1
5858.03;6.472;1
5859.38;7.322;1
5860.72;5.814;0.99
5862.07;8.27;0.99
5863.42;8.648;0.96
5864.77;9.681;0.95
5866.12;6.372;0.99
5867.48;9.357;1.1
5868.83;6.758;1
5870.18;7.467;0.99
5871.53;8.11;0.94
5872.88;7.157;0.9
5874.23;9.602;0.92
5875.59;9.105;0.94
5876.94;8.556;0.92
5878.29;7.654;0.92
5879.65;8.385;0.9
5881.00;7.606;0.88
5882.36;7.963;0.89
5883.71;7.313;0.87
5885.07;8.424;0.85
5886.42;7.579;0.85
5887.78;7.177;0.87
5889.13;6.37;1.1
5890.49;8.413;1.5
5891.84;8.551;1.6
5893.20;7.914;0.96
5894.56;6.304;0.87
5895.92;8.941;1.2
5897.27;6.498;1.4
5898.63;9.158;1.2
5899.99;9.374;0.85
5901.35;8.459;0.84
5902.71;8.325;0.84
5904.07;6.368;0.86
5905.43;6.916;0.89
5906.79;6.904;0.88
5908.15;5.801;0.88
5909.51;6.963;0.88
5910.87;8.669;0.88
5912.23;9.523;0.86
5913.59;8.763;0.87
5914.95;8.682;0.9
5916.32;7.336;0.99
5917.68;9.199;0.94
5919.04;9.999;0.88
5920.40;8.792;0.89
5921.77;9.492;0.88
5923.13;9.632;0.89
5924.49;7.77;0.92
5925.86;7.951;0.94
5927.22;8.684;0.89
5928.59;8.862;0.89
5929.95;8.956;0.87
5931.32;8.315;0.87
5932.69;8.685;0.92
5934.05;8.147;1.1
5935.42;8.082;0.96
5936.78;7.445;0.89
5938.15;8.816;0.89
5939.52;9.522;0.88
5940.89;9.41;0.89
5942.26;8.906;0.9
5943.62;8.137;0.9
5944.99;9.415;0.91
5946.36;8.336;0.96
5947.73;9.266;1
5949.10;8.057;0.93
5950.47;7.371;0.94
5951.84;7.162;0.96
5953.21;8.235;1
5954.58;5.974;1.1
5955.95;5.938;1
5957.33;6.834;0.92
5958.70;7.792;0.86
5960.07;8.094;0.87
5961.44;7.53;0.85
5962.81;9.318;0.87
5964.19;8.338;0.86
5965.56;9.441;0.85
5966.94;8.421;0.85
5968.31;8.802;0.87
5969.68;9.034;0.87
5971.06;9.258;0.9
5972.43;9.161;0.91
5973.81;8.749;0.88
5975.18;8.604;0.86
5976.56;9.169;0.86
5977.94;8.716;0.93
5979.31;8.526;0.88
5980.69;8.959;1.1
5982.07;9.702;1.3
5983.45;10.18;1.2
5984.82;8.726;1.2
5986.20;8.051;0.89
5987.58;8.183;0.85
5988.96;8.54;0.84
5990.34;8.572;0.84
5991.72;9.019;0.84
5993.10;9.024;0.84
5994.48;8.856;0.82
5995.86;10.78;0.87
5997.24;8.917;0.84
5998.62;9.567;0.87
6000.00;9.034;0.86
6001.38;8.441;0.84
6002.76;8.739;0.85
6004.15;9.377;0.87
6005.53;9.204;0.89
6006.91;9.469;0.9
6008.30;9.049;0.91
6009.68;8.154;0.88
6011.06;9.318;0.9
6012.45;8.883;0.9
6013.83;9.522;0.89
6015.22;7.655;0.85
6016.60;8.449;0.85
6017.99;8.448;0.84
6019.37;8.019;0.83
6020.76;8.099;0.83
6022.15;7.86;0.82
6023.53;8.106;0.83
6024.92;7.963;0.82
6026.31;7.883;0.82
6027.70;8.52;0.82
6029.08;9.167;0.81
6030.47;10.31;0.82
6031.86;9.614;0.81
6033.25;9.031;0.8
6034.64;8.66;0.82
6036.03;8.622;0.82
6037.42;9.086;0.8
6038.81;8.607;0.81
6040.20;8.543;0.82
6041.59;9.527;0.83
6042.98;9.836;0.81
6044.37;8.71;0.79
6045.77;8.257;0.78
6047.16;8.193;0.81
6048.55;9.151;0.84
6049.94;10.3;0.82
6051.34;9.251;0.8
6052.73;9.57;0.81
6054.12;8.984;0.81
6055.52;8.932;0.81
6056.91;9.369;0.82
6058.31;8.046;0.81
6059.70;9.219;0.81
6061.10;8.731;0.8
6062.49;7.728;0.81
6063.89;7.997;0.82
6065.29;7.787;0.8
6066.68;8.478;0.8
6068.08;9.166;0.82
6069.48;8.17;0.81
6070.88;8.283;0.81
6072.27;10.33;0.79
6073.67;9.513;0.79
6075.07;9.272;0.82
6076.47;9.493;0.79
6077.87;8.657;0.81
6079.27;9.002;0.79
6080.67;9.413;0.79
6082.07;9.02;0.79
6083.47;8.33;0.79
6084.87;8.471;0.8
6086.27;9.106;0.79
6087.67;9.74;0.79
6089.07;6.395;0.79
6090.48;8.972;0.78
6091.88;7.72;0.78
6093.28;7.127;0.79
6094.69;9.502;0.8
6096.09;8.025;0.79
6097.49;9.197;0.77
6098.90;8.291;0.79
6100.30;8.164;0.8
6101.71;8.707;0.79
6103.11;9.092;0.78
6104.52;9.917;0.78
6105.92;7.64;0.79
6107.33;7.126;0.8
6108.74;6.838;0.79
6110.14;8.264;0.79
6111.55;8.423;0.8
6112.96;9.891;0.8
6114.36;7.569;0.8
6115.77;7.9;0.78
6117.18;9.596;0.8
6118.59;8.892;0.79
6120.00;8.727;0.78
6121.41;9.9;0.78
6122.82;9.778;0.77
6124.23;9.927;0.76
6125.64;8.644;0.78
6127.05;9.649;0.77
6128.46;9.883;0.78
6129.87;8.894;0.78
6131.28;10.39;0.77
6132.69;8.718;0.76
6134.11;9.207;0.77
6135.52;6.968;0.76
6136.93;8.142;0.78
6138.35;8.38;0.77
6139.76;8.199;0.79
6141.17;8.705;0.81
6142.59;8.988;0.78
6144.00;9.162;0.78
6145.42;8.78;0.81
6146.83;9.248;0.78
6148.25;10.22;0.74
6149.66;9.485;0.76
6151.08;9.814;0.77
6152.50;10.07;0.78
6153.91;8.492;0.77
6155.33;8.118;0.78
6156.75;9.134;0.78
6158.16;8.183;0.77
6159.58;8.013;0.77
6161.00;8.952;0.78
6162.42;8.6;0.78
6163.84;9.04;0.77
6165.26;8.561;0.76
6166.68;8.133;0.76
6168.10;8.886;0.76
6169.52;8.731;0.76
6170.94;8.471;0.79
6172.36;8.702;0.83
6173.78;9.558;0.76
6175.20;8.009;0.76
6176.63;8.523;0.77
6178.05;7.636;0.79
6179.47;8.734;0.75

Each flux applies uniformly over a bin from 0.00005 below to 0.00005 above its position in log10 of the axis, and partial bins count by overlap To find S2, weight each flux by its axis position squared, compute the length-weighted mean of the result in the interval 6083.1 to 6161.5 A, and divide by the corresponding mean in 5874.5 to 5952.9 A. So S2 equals 1.14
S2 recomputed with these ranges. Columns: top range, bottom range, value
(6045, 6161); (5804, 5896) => 1.26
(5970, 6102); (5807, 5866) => 1.27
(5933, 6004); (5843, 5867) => 1.30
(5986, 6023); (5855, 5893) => 1.19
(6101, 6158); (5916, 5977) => 1.12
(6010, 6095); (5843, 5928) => 1.19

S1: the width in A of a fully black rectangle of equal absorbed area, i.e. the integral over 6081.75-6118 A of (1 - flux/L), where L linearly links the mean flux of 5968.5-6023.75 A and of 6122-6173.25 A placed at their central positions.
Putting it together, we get 2.0 A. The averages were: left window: 8.86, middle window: 8.42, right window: 8.93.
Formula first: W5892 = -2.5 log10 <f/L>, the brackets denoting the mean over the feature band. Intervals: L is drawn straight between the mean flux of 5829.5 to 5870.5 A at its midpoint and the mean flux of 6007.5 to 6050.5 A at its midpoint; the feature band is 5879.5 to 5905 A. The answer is -0.063 mag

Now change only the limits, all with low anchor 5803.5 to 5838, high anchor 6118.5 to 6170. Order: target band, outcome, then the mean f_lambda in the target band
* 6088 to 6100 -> 0.079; 8.2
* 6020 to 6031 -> 0.021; 8.46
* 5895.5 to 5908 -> 0.067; 7.77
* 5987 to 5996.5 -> -0.058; 8.99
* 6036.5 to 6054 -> -0.049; 9.08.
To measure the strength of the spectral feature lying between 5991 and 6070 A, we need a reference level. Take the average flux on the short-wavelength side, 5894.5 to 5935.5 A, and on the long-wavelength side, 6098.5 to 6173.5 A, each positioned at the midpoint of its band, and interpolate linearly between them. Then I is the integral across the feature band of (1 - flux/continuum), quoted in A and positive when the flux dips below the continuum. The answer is -2.6 A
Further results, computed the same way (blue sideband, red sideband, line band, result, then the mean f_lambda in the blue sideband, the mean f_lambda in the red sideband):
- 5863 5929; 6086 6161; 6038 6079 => -1.6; 8.11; 8.75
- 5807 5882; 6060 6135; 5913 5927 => -1.5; 7.56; 8.75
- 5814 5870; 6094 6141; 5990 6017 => -2.8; 7.37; 8.74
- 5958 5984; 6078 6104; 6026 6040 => -0.4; 8.82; 8.58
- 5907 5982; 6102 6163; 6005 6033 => -0.3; 8.43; 8.85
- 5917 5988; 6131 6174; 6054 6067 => 0.3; 8.54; 8.82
